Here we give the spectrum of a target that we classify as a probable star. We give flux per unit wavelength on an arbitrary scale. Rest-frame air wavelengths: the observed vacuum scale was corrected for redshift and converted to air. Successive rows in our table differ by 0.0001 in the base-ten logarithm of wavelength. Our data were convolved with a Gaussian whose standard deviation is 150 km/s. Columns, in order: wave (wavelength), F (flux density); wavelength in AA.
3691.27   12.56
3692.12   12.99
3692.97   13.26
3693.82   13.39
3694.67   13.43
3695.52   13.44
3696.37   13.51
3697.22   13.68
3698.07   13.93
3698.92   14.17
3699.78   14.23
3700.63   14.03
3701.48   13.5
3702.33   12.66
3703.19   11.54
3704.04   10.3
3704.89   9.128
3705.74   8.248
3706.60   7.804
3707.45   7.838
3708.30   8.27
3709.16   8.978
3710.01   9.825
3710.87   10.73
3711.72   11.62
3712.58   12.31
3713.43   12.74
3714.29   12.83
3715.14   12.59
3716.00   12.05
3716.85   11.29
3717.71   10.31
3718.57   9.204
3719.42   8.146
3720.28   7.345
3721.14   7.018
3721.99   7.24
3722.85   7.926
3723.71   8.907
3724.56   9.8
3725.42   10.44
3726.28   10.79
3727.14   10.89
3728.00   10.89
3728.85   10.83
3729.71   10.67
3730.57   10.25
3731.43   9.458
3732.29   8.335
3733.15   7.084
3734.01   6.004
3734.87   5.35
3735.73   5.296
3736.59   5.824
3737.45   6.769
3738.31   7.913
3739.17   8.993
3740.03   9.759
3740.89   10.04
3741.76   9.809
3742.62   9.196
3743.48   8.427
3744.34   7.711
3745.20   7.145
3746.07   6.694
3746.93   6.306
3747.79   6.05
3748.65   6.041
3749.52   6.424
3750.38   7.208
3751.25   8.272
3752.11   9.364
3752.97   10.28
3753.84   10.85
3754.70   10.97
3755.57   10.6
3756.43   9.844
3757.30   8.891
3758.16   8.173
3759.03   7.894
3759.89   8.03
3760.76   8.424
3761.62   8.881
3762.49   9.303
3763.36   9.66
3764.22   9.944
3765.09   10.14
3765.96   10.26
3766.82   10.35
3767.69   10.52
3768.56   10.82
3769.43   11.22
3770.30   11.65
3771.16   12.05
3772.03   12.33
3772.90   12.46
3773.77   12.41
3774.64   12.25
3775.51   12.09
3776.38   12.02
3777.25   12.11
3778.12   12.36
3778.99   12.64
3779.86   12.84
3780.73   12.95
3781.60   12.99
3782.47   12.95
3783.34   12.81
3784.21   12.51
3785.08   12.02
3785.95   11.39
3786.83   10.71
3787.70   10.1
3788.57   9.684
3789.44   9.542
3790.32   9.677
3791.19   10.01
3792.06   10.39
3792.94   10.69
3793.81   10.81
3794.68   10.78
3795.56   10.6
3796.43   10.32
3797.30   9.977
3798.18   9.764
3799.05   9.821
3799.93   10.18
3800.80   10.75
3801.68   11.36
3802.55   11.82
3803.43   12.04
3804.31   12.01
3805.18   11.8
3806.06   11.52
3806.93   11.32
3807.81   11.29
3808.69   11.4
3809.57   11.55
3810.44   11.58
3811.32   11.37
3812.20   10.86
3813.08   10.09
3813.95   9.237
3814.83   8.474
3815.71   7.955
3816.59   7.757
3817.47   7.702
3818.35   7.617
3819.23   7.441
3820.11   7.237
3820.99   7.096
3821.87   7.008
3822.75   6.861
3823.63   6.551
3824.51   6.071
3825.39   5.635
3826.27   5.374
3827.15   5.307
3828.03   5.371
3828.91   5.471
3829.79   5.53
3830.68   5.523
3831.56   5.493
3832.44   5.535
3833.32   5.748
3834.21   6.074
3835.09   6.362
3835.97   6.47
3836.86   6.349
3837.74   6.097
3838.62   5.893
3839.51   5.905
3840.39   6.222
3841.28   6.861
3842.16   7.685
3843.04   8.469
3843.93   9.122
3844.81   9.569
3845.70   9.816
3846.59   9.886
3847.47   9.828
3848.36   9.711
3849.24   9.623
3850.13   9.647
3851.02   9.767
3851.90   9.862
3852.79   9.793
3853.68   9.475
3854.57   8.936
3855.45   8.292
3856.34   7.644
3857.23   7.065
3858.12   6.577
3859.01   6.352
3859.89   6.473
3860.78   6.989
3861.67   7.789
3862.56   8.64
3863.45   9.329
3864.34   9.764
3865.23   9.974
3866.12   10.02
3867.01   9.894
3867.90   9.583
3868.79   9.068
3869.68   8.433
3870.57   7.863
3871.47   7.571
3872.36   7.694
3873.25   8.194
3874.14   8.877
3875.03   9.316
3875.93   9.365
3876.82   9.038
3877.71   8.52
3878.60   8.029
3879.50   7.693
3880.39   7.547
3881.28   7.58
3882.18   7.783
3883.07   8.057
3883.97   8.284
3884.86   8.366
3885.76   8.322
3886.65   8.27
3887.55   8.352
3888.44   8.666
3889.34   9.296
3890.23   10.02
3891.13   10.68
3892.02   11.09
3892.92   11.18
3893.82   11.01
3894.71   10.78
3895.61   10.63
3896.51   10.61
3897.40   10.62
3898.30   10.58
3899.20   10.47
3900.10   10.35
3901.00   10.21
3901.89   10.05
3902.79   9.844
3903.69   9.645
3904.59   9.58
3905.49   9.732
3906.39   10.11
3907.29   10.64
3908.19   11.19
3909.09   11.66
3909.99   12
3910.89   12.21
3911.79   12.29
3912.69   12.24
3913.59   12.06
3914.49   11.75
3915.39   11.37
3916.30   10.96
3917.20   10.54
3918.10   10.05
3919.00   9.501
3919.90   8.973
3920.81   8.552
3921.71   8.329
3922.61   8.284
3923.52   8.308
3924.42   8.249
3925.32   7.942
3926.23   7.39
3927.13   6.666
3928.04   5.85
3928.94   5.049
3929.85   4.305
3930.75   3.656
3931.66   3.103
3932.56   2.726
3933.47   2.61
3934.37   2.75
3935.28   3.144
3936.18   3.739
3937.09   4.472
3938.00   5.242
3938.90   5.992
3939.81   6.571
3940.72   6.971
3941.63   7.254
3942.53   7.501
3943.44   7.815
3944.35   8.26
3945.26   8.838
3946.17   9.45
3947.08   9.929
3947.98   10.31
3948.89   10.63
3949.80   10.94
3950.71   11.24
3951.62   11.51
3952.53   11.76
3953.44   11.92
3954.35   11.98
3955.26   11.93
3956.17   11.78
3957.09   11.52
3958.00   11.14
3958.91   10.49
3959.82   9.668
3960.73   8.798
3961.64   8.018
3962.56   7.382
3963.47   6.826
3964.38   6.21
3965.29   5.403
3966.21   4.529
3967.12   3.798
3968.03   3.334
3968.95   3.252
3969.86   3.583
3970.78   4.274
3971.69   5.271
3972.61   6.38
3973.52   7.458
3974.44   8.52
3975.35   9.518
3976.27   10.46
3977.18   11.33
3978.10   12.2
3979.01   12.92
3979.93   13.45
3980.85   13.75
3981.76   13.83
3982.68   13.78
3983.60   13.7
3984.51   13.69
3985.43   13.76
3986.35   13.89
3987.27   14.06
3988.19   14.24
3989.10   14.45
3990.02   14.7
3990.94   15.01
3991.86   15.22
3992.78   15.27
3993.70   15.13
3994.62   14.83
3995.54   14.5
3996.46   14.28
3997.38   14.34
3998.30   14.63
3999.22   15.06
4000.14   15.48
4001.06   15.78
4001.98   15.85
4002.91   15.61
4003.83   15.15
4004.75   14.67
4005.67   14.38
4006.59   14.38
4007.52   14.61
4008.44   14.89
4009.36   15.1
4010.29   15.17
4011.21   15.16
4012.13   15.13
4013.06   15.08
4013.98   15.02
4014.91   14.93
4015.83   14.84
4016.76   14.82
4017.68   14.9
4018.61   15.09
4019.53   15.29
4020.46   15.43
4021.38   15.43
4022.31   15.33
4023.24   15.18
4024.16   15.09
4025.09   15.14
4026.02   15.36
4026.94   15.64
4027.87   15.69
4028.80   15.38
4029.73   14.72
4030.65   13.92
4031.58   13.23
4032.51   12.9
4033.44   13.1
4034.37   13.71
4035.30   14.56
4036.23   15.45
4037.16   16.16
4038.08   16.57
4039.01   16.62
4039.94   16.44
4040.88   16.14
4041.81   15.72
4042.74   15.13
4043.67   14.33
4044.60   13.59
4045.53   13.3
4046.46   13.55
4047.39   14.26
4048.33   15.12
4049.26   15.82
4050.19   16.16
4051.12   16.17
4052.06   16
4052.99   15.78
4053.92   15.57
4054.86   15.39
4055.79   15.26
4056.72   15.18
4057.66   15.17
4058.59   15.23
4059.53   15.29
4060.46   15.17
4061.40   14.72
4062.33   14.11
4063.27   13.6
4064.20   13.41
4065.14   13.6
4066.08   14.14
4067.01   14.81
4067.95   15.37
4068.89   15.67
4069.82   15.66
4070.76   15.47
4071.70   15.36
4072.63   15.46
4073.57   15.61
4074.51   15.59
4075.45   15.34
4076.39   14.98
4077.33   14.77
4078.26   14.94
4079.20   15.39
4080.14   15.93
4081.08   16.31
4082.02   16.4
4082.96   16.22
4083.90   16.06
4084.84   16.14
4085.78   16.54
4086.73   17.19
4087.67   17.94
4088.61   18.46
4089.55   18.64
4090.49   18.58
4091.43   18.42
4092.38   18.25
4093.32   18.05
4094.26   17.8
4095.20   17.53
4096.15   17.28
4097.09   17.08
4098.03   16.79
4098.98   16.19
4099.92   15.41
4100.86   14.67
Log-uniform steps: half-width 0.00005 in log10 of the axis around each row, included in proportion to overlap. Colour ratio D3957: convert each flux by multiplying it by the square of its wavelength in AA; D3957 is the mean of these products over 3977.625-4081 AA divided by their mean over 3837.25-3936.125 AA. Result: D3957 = 1.84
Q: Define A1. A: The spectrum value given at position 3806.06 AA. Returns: 11.52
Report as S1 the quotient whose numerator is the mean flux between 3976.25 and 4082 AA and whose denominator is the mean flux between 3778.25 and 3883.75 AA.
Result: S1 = 1.66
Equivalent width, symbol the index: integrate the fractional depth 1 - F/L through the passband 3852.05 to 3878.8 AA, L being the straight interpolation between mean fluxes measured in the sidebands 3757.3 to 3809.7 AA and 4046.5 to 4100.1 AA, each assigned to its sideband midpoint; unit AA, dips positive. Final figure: 8.3 AA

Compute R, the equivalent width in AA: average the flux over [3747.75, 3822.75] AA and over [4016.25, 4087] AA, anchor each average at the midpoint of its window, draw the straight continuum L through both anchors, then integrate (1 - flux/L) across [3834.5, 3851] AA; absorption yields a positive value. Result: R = 4.9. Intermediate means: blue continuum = 10.3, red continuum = 15.2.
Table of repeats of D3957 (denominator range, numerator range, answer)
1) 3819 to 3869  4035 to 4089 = 2.26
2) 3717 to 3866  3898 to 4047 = 1.37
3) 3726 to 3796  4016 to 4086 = 1.78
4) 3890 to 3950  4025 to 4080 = 1.84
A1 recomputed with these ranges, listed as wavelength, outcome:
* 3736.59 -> 5.824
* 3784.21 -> 12.51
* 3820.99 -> 7.096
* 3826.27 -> 5.374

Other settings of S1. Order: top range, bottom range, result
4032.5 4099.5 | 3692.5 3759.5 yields 1.61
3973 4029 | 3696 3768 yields 1.50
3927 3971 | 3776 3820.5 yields 0.68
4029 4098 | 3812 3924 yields 1.80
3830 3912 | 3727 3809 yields 0.88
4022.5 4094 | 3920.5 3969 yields 2.06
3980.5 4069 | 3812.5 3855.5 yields 1.98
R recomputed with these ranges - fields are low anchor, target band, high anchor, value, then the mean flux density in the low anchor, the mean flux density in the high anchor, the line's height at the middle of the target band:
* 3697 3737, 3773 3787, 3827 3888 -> -5.0 AA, 10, 7.96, 9.1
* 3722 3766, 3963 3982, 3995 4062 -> 8.2 AA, 8.66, 15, 13.8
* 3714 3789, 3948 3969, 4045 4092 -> 7.0 AA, 9.76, 15.6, 13.6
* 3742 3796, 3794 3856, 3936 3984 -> 7.8 AA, 10.2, 8.83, 9.79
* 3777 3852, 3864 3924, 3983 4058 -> 9.2 AA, 9.2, 14.9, 11.4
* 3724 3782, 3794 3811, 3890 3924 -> -2.0 AA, 9.59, 10.5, 9.87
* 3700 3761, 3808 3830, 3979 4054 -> 6.0 AA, 9.2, 14.9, 11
